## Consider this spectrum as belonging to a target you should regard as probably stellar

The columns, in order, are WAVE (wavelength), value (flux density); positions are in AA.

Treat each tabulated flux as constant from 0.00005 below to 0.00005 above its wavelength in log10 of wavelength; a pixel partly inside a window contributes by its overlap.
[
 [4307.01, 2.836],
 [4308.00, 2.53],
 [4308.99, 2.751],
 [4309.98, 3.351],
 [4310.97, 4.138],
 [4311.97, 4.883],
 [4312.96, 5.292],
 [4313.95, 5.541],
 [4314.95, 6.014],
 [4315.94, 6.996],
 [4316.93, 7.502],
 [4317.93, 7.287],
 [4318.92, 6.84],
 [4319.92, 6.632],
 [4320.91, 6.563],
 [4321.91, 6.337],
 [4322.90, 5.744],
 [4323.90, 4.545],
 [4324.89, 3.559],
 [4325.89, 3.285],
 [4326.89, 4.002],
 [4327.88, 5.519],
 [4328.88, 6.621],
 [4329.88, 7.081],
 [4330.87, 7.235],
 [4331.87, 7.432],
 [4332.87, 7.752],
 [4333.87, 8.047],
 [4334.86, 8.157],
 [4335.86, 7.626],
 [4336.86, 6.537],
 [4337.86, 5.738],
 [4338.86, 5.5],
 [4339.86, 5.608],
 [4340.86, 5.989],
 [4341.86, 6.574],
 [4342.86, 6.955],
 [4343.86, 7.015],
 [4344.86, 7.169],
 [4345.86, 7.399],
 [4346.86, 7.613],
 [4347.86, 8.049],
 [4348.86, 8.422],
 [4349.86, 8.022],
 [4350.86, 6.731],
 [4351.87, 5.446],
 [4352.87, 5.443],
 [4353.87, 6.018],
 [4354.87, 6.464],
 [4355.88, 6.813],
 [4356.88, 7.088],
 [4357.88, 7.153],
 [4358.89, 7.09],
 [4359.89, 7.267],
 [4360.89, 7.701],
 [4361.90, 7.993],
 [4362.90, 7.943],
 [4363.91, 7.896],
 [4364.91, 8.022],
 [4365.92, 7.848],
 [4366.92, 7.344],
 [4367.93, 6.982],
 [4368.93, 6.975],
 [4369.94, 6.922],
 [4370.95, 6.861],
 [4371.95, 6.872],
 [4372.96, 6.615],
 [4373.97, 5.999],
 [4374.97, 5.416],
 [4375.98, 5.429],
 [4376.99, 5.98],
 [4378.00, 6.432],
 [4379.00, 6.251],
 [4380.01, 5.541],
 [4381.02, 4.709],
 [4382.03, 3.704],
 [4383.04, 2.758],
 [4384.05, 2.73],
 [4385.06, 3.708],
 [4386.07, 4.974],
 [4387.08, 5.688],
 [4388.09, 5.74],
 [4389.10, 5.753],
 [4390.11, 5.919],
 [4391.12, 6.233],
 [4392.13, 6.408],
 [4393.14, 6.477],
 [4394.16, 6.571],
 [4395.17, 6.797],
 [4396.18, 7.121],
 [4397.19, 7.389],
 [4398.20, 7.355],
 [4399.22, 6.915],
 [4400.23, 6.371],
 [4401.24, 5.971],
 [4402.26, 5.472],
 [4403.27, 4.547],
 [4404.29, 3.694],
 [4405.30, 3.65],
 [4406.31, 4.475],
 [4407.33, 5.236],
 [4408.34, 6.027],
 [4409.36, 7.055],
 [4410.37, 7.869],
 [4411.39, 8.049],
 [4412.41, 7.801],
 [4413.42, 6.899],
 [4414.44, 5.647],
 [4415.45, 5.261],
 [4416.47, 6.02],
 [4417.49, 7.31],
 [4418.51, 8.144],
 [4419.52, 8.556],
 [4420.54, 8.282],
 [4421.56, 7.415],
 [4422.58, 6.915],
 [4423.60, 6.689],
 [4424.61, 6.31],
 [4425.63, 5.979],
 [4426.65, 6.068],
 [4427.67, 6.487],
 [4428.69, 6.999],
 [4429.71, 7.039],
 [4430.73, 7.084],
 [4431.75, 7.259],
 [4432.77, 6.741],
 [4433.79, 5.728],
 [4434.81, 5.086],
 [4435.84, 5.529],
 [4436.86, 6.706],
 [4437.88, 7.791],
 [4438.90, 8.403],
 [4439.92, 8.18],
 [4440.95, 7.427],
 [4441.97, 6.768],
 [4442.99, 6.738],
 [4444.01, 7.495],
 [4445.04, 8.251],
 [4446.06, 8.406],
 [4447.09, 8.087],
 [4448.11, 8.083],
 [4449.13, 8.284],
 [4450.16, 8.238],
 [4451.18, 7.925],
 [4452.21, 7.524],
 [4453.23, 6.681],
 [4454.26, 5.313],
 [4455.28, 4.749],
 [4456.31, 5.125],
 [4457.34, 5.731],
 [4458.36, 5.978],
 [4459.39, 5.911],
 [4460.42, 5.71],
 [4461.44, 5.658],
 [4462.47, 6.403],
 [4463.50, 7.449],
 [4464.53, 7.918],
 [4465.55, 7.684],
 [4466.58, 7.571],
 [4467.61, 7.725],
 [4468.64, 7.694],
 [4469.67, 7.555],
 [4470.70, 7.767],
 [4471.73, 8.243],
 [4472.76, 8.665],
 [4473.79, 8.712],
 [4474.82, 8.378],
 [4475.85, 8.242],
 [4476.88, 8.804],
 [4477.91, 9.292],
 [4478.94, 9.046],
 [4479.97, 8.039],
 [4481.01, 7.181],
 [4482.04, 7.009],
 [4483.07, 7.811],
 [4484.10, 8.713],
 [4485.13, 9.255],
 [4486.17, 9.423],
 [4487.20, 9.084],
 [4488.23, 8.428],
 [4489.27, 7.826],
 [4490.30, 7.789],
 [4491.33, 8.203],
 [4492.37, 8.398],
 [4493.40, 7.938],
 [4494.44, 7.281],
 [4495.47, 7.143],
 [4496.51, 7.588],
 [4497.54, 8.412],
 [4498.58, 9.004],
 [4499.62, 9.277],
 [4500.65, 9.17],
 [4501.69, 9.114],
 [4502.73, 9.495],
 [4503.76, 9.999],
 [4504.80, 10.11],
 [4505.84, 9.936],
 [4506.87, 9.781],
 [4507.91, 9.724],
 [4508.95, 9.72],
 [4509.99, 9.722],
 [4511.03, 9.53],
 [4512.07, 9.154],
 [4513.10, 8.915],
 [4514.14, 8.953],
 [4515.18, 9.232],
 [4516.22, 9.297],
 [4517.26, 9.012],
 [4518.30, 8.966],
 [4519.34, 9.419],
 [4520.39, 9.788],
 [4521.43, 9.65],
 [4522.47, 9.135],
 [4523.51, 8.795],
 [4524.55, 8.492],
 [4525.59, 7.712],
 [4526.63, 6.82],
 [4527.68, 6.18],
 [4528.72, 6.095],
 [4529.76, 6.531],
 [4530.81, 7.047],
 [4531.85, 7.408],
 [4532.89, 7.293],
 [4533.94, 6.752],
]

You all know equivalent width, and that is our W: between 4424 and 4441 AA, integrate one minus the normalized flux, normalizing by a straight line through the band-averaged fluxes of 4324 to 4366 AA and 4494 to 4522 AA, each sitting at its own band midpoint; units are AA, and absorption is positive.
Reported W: 2.80 AA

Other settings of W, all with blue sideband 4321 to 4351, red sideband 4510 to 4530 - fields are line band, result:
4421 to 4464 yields 4.97 AA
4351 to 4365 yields -0.41 AA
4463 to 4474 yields 0.16 AA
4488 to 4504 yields -0.21 AA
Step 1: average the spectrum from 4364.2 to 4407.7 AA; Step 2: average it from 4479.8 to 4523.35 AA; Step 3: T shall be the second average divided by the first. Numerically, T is 1.51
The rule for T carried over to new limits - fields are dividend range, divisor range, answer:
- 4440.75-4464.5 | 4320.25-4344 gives 1.11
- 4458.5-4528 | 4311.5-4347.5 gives 1.32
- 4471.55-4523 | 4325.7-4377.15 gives 1.29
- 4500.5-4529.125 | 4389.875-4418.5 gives 1.44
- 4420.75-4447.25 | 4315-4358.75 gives 1.06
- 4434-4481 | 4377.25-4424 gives 1.21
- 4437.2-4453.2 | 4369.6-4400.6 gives 1.33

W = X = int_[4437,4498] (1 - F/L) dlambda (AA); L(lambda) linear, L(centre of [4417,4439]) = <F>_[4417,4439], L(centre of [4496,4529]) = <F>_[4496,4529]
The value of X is 1.7 AA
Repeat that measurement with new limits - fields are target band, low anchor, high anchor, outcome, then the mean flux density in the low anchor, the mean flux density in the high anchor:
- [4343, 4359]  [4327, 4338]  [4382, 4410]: -1.0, 7.01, 5.57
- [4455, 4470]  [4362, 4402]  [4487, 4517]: 2.6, 6.18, 8.91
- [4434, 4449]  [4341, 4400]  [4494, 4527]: 0.8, 6.49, 9.03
